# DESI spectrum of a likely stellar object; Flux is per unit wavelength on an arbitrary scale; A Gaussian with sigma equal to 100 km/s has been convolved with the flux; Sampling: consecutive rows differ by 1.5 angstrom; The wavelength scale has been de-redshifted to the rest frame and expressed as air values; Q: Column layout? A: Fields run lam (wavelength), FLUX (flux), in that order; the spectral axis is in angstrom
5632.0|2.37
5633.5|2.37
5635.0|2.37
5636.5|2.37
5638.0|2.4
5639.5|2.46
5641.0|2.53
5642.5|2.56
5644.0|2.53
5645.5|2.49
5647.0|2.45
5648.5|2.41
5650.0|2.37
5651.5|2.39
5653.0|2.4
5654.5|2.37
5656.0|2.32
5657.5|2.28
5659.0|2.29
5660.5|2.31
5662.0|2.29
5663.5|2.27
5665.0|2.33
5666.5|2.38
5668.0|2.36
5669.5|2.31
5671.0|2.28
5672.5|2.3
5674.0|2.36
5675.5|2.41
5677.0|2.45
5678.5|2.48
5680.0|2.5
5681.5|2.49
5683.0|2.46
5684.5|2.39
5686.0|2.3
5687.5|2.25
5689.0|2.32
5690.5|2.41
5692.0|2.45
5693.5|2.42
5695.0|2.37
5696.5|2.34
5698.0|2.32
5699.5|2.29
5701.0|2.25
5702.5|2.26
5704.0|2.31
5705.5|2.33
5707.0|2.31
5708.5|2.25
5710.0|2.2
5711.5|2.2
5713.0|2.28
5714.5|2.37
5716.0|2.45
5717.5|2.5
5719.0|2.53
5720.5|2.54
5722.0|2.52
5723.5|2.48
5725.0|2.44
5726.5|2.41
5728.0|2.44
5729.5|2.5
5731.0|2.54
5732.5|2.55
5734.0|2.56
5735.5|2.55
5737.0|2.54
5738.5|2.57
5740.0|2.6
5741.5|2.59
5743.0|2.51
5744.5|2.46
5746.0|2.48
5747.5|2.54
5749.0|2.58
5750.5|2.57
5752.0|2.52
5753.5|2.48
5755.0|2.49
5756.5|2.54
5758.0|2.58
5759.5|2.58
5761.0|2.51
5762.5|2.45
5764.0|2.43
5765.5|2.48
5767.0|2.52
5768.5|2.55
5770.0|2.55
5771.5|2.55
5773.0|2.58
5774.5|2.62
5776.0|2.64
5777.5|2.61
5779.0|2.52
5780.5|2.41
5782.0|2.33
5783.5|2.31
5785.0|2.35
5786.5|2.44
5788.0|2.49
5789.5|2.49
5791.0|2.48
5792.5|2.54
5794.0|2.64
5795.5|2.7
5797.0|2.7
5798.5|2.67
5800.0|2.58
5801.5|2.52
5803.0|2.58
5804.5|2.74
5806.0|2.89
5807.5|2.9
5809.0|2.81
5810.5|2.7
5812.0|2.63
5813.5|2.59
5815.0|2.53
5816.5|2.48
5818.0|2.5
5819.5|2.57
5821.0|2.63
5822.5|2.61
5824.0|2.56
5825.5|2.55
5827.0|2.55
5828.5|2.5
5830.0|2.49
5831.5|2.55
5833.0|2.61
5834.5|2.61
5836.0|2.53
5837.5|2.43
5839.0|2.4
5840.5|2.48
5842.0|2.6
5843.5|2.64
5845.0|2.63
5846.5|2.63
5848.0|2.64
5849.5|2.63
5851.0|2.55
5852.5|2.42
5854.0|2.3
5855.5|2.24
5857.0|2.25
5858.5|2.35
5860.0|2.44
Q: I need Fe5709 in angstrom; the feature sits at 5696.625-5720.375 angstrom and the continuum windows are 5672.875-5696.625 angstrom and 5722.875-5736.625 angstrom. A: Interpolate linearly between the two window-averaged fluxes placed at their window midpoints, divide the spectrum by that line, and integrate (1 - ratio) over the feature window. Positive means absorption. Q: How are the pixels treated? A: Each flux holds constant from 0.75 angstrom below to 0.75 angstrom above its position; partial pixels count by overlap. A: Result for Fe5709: 1.2 angstrom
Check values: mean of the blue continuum 2.4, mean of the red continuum 2.5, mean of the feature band 2.33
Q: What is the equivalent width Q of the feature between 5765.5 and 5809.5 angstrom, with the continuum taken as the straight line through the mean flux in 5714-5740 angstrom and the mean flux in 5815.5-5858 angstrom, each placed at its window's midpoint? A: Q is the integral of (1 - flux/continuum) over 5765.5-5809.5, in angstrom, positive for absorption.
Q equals -1.1 angstrom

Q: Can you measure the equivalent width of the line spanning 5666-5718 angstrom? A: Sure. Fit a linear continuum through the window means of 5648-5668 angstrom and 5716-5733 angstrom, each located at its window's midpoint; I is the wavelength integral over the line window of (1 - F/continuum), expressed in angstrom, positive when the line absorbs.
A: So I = 1.4 angstrom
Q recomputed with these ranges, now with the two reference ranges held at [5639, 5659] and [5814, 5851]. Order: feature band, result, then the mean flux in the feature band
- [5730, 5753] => -0.5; 2.54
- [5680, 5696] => 0.4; 2.39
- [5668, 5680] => 0.3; 2.38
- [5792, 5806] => -0.6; 2.65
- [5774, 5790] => 0.3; 2.47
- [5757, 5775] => -0.2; 2.53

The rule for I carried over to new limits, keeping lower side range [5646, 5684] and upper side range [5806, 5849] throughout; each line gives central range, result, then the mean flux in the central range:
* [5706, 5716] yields 0.6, 2.28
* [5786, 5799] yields -0.2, 2.57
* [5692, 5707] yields 0.6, 2.33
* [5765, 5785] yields 0.1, 2.51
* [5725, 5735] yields -0.2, 2.5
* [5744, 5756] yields -0.2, 2.52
